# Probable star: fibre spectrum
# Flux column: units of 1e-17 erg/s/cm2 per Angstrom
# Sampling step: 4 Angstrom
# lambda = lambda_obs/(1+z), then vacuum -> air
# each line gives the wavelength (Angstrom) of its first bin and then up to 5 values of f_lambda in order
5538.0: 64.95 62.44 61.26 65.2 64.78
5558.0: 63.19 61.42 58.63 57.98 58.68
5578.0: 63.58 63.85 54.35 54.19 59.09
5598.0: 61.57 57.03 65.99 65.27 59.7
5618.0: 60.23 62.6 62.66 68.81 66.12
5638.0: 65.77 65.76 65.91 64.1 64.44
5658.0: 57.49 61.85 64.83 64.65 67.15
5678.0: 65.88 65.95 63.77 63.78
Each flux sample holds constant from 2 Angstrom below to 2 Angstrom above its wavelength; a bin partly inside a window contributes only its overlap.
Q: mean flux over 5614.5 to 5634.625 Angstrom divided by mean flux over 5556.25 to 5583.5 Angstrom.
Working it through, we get 1.04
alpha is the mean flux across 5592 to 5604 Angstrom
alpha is 59.2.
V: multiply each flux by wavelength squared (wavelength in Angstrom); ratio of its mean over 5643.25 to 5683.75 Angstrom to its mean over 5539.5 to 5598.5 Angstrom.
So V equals 1.1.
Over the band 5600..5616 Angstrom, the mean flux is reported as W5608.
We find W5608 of 62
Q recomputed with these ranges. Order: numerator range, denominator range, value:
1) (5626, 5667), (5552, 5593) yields 1.07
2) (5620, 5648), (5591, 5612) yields 1.06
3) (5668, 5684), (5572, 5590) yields 1.11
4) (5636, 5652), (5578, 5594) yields 1.12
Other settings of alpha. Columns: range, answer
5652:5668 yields 62.2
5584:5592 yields 54.3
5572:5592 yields 58.9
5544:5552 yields 63.2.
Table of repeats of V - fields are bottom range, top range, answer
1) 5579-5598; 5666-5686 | 1.16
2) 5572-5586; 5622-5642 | 1.10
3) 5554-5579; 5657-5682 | 1.09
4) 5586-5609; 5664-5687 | 1.13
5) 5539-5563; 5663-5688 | 1.08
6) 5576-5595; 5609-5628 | 1.06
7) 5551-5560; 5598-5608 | 0.98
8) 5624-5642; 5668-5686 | 1.01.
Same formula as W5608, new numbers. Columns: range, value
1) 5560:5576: 59.2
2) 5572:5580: 61.1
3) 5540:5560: 63.4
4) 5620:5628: 62.6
